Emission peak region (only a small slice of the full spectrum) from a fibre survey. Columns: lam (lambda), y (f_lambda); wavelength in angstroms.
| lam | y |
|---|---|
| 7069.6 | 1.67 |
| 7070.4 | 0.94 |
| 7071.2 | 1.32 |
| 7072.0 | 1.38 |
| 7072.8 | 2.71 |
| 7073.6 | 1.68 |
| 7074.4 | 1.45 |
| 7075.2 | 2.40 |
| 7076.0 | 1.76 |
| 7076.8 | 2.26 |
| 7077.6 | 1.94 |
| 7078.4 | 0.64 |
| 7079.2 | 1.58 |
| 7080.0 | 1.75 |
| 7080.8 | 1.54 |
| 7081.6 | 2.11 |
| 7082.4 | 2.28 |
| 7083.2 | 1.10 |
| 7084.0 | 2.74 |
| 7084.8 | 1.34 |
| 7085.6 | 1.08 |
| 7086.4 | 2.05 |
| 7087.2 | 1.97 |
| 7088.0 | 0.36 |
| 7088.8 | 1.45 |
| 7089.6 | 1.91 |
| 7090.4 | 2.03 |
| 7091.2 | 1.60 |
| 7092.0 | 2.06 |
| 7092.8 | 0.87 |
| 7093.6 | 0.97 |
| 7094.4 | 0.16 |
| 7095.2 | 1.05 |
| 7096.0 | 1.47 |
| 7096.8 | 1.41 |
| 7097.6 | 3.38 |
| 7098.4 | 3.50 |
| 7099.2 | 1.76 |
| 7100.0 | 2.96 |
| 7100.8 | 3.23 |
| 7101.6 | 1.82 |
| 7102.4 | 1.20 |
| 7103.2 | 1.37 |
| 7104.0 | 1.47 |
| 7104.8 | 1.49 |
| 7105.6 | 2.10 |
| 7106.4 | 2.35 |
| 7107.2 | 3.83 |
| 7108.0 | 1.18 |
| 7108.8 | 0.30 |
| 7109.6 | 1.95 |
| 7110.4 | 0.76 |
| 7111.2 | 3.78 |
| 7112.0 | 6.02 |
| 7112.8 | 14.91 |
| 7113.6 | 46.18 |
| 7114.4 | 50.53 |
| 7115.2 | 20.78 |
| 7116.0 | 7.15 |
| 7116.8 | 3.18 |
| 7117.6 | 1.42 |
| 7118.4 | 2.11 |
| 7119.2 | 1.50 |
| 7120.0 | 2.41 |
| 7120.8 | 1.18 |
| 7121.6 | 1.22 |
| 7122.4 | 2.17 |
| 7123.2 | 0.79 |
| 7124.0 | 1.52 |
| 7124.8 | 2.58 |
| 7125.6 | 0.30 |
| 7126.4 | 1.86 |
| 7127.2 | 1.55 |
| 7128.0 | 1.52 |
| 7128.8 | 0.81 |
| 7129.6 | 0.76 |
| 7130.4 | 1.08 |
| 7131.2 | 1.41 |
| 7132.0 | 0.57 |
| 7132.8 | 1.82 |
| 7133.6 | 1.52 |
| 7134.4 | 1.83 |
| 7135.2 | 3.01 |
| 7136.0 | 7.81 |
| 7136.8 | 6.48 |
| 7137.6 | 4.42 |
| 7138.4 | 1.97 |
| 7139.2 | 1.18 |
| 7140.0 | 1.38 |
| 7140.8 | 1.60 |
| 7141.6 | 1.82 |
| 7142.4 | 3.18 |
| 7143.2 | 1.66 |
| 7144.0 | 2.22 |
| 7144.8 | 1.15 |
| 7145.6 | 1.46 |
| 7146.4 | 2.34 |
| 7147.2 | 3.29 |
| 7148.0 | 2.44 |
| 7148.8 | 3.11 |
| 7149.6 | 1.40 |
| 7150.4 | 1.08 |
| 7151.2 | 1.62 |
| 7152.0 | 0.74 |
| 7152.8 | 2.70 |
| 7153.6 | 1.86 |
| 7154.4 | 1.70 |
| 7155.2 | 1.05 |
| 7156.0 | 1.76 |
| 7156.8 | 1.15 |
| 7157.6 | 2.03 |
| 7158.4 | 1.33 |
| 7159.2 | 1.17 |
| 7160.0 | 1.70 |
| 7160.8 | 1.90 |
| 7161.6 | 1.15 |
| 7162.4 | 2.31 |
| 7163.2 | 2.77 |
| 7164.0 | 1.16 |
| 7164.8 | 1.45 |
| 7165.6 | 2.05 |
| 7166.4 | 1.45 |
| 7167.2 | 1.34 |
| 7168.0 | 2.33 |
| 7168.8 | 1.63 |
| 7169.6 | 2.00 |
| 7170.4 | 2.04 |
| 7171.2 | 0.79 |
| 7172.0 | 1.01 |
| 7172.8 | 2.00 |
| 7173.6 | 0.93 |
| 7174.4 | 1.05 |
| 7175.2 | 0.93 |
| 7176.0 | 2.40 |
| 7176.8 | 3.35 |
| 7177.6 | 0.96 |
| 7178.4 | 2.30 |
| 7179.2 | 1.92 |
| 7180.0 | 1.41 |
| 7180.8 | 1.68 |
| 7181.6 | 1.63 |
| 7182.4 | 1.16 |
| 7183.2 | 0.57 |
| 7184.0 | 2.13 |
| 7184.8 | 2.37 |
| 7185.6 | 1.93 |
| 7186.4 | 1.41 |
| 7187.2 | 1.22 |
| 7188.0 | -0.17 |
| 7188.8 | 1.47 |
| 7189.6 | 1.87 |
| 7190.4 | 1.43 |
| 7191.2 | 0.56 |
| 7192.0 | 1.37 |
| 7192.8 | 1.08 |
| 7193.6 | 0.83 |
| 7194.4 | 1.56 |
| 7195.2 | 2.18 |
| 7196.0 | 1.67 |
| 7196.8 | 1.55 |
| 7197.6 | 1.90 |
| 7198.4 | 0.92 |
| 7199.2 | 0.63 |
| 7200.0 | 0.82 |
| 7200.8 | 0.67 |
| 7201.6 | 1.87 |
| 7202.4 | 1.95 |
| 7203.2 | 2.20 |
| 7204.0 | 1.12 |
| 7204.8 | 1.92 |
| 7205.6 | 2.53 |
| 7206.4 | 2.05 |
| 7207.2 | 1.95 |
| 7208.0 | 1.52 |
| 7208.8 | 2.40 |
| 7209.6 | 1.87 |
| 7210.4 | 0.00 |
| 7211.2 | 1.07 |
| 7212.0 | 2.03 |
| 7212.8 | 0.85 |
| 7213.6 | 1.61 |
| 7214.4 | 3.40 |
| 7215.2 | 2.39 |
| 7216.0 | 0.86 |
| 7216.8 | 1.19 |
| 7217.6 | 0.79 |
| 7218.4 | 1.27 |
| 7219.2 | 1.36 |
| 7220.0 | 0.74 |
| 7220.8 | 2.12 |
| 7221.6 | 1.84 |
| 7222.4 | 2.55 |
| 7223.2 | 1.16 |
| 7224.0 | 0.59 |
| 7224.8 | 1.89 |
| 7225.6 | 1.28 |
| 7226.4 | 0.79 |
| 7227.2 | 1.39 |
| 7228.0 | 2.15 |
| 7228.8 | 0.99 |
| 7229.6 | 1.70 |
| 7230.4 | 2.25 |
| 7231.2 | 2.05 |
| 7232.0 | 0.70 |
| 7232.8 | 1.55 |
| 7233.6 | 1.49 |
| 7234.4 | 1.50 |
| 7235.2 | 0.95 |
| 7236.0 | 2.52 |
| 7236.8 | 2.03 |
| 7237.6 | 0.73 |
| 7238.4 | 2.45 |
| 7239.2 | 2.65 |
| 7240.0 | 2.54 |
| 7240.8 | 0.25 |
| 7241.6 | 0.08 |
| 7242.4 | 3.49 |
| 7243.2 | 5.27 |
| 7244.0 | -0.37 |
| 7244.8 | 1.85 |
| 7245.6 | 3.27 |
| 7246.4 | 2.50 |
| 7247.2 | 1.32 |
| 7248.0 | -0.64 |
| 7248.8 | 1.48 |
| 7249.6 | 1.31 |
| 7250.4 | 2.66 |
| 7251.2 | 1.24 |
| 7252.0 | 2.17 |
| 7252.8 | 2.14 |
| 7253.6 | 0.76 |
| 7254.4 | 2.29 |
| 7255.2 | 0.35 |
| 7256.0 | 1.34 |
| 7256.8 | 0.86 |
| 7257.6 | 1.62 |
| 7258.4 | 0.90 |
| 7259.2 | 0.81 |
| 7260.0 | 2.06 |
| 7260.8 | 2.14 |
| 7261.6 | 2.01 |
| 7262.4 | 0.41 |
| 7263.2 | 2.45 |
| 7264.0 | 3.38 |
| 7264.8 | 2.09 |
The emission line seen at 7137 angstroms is [N II]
